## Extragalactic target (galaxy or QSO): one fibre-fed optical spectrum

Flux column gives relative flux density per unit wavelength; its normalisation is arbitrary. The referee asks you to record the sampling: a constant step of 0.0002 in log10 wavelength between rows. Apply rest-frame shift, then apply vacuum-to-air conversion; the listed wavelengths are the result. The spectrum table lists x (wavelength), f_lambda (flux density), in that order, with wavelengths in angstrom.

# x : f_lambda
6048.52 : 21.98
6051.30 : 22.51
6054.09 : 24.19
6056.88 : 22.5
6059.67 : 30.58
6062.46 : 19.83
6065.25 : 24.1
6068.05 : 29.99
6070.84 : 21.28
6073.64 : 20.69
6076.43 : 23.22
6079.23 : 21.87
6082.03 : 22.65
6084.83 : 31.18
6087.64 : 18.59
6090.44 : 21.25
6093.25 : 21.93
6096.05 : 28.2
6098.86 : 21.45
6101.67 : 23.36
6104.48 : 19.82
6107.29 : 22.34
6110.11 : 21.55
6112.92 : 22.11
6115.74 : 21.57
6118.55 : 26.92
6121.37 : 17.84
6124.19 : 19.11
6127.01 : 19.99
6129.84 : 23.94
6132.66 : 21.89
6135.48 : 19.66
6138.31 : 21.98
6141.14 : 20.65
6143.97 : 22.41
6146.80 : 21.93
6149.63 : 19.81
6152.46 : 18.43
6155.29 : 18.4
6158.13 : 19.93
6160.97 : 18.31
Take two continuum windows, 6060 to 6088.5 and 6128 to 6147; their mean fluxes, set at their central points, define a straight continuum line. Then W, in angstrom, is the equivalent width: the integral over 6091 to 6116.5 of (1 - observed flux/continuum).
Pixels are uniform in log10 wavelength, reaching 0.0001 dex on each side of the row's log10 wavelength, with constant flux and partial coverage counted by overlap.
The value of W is 0.4 angstrom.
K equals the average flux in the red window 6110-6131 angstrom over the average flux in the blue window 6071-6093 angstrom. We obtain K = 1.0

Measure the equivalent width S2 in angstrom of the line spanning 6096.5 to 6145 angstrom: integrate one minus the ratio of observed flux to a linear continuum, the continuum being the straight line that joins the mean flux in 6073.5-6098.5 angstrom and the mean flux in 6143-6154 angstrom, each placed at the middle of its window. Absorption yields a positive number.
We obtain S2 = 0.23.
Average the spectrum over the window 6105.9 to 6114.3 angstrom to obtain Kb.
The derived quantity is 22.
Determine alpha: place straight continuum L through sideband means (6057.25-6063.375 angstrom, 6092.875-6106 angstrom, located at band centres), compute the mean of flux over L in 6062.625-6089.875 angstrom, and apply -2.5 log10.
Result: 0.04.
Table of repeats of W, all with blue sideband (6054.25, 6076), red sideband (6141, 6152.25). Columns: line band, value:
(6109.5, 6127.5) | 0.6 angstrom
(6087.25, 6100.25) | 0.2 angstrom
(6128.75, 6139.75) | -0.2 angstrom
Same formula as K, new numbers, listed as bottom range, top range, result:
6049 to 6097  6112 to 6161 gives 0.88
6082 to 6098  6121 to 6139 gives 0.86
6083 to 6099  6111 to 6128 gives 0.89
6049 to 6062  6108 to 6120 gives 0.94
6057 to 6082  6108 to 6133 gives 0.91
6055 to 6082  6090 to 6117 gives 0.94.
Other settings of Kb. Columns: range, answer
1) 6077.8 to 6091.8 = 23.1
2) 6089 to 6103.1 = 23.2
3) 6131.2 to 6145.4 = 21.3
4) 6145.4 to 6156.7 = 19.7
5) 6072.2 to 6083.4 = 22.1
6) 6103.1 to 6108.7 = 21.1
